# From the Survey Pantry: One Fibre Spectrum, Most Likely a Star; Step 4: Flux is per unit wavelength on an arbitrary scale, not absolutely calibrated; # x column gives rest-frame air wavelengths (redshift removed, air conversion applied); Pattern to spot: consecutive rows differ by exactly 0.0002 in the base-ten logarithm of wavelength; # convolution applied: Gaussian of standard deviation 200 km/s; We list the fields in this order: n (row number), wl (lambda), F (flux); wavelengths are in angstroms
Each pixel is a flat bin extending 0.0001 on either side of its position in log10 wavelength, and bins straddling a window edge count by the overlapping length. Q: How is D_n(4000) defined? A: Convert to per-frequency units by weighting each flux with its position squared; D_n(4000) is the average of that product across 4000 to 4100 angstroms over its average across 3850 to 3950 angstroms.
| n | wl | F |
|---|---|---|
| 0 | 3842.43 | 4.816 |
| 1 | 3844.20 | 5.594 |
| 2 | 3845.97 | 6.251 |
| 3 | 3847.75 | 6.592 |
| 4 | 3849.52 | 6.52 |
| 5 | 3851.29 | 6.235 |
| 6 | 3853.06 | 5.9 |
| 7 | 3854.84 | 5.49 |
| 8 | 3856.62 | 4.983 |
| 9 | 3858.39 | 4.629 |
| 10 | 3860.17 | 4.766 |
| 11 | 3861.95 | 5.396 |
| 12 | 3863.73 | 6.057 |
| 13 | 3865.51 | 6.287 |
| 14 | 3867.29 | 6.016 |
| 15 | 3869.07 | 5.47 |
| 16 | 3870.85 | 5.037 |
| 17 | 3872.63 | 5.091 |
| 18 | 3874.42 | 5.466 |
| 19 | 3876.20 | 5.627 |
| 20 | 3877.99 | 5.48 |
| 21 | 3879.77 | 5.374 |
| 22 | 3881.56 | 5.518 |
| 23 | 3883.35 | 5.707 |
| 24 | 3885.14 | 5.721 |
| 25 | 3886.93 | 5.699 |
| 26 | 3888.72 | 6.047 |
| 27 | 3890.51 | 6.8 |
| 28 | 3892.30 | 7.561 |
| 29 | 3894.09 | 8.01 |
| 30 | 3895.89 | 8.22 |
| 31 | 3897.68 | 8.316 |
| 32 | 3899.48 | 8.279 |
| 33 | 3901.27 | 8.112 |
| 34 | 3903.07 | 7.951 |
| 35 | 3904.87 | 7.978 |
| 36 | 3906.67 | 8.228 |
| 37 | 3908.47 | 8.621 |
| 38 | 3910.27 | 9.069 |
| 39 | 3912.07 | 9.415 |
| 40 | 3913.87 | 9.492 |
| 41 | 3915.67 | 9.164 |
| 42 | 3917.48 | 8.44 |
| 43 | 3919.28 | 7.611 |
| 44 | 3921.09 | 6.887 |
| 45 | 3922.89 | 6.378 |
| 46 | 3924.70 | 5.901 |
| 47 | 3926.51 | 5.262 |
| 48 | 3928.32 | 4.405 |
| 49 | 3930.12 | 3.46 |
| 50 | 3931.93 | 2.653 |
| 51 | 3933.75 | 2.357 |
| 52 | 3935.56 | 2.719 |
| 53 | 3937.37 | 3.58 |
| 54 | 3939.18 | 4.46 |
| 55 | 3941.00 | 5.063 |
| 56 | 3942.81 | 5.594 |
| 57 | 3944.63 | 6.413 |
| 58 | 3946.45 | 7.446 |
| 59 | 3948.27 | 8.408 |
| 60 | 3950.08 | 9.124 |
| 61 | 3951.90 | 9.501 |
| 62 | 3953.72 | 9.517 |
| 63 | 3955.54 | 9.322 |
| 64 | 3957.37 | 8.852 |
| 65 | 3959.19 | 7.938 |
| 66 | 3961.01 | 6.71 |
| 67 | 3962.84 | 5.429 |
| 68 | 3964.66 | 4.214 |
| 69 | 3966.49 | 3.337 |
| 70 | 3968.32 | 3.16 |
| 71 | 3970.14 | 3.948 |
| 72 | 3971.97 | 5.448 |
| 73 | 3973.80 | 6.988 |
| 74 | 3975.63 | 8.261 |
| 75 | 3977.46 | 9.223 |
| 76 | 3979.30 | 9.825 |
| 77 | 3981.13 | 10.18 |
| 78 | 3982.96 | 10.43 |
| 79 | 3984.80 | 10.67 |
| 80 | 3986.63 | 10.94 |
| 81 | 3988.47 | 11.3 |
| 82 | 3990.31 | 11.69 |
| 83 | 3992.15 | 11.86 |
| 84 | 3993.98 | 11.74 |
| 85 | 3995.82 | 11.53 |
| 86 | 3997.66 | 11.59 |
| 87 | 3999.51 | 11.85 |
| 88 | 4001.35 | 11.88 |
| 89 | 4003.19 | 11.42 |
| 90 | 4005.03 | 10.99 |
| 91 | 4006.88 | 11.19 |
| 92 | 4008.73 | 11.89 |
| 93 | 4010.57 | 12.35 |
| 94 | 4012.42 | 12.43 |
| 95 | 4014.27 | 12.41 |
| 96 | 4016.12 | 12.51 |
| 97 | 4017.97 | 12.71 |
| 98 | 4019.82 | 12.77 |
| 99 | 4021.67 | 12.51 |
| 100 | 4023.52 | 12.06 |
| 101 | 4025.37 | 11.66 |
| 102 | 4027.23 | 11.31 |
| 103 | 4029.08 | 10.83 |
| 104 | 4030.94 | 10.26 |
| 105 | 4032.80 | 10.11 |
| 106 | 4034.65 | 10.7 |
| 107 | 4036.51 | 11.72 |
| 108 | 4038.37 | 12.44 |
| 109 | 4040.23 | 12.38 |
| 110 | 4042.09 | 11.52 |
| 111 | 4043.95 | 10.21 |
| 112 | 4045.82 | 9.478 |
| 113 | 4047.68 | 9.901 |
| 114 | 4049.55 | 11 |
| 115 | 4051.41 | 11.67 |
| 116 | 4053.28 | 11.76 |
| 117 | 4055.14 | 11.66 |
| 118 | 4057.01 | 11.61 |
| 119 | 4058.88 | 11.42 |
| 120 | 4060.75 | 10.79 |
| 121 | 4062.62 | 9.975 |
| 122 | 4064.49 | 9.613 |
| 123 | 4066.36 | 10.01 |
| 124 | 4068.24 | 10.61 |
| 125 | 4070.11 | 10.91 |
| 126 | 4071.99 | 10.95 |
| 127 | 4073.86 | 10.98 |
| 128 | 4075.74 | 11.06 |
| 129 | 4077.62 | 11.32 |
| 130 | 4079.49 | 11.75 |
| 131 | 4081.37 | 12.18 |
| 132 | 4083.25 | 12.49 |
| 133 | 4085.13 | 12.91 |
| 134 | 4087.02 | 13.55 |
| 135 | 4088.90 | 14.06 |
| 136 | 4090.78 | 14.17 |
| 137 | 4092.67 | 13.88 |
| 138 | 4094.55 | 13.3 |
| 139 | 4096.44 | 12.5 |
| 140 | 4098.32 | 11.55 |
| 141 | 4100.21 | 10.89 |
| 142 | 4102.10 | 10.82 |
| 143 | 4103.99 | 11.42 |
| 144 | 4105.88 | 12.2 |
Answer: 2.00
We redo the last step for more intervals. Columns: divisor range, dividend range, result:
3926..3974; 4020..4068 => 2.02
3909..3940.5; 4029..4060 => 1.98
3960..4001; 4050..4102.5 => 1.41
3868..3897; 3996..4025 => 2.11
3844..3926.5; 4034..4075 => 1.78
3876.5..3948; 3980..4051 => 1.85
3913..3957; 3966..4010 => 1.56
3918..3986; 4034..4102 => 1.87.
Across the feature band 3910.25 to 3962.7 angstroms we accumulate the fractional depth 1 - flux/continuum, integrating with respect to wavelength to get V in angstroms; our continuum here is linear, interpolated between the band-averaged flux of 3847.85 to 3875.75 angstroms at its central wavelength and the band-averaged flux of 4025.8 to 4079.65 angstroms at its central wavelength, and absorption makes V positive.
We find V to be 6.8 angstroms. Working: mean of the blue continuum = 5.59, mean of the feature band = 6.67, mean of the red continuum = 11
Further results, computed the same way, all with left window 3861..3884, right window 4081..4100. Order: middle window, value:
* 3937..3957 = 2.17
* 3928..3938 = 5.92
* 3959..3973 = 6.17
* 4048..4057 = 0.22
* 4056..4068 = 1.44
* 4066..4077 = 1.38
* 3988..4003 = -2.94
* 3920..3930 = 2.35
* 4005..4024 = -3.30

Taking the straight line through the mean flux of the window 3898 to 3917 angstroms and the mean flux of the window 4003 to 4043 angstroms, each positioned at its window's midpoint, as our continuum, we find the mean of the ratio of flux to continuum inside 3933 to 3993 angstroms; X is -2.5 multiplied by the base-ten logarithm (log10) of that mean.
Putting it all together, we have 0.35 mag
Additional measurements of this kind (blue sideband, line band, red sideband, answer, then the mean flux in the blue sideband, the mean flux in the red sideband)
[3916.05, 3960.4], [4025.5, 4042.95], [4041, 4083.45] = -0.14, 6.34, 11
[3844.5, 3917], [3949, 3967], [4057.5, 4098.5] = 0.16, 6.67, 11.8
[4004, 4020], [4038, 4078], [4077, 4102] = 0.14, 12.1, 12.6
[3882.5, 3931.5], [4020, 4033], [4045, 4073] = -0.14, 7.24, 10.8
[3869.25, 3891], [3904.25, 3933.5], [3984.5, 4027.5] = 0.07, 5.6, 11.8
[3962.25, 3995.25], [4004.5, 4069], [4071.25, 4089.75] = -0.09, 8.33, 12.1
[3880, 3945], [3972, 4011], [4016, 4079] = -0.16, 6.51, 11.2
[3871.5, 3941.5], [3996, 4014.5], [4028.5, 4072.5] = -0.23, 6.41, 10.9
